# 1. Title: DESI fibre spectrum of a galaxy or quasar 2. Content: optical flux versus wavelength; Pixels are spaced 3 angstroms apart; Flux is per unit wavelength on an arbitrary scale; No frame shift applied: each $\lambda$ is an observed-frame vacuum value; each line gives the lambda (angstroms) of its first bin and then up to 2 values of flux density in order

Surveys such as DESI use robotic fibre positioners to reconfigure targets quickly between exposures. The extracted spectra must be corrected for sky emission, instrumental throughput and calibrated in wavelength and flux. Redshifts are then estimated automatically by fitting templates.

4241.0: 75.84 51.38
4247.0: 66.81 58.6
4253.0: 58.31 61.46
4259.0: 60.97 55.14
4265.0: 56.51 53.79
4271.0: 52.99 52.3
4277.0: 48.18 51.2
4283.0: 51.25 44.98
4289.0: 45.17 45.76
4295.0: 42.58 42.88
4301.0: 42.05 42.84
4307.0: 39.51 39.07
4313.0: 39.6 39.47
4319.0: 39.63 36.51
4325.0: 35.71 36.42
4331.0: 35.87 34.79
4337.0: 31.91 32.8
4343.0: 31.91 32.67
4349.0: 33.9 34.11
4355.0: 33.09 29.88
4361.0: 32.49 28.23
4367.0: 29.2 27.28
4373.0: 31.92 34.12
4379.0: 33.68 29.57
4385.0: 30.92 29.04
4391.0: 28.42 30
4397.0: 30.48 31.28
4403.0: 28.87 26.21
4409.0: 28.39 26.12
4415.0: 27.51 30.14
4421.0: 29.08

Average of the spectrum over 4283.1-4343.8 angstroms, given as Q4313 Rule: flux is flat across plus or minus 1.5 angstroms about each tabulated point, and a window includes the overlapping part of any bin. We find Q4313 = 39.3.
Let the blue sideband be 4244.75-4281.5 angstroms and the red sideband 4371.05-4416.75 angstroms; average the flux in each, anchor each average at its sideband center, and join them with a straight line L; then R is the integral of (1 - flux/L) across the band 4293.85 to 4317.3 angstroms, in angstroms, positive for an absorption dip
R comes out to 3.3 angstroms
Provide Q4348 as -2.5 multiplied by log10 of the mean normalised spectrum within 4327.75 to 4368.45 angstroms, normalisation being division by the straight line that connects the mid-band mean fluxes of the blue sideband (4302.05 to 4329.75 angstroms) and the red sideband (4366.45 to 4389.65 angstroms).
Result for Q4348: 0.07 mag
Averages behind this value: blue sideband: 38.8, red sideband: 30.8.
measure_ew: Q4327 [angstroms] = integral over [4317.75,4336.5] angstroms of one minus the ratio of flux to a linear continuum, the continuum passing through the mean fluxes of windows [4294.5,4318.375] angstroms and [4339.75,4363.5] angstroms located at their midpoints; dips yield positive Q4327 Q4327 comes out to 0.4 angstroms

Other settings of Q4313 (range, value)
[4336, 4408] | 30.9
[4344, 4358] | 33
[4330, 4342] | 33.7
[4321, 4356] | 34.1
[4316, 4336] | 36.6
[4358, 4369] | 29.8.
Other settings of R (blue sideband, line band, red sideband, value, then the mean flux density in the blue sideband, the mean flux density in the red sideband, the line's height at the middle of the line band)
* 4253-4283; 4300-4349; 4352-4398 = 6.2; 54.7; 30.7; 42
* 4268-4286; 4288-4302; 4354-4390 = 1.0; 50.9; 30.7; 47.1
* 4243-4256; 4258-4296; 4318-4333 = 0.3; 59.4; 36.7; 51.2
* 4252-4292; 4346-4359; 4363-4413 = 1.4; 52.9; 29.7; 36.8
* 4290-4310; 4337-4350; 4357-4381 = 0.9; 42.4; 30.8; 35.1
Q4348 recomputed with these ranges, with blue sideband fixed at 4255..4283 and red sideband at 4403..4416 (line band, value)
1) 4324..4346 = 0.22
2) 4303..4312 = 0.17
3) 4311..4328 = 0.17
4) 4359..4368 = 0.20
